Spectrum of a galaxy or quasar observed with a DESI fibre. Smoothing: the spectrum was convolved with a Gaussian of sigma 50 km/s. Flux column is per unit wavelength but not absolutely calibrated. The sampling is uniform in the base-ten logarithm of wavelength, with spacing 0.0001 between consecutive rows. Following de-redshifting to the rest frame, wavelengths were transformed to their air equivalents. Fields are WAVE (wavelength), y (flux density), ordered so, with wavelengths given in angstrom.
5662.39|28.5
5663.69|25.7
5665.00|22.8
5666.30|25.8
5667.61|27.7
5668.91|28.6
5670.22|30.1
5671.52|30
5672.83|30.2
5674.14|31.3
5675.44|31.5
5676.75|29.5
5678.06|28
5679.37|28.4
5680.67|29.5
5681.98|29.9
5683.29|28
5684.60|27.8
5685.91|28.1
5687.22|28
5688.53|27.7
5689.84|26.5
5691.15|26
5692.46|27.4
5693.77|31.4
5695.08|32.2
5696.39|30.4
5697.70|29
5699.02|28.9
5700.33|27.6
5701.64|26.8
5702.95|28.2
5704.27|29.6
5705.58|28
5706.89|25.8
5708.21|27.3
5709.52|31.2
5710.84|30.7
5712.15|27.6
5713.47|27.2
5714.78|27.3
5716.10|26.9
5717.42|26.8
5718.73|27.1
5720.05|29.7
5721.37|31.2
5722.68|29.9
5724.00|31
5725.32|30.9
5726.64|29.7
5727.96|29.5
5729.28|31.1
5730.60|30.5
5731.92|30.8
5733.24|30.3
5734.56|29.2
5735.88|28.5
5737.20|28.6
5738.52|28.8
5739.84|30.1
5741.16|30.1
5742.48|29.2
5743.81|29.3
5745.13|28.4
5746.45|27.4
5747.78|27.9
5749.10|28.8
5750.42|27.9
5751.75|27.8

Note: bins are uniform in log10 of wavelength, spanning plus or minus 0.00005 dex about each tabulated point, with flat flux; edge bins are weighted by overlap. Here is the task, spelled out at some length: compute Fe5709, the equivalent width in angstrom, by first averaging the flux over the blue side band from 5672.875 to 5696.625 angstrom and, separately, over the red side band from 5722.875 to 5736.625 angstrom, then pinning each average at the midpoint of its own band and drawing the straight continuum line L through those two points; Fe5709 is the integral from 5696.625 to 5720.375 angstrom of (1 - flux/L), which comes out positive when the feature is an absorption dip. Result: 1.2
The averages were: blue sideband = 29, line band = 28.1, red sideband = 30.1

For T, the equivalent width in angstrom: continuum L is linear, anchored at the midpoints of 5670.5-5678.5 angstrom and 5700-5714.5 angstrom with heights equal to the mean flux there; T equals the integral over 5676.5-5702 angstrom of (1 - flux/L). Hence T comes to 0.6 angstrom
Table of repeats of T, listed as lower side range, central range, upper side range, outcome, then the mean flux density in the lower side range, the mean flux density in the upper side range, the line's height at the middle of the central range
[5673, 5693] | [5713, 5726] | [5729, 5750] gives 0.09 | 28.5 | 29.3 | 29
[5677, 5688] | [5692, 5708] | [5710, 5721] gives -0.28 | 28.5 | 28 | 28.2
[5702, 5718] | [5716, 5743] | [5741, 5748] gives -1.14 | 28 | 28.6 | 28.4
